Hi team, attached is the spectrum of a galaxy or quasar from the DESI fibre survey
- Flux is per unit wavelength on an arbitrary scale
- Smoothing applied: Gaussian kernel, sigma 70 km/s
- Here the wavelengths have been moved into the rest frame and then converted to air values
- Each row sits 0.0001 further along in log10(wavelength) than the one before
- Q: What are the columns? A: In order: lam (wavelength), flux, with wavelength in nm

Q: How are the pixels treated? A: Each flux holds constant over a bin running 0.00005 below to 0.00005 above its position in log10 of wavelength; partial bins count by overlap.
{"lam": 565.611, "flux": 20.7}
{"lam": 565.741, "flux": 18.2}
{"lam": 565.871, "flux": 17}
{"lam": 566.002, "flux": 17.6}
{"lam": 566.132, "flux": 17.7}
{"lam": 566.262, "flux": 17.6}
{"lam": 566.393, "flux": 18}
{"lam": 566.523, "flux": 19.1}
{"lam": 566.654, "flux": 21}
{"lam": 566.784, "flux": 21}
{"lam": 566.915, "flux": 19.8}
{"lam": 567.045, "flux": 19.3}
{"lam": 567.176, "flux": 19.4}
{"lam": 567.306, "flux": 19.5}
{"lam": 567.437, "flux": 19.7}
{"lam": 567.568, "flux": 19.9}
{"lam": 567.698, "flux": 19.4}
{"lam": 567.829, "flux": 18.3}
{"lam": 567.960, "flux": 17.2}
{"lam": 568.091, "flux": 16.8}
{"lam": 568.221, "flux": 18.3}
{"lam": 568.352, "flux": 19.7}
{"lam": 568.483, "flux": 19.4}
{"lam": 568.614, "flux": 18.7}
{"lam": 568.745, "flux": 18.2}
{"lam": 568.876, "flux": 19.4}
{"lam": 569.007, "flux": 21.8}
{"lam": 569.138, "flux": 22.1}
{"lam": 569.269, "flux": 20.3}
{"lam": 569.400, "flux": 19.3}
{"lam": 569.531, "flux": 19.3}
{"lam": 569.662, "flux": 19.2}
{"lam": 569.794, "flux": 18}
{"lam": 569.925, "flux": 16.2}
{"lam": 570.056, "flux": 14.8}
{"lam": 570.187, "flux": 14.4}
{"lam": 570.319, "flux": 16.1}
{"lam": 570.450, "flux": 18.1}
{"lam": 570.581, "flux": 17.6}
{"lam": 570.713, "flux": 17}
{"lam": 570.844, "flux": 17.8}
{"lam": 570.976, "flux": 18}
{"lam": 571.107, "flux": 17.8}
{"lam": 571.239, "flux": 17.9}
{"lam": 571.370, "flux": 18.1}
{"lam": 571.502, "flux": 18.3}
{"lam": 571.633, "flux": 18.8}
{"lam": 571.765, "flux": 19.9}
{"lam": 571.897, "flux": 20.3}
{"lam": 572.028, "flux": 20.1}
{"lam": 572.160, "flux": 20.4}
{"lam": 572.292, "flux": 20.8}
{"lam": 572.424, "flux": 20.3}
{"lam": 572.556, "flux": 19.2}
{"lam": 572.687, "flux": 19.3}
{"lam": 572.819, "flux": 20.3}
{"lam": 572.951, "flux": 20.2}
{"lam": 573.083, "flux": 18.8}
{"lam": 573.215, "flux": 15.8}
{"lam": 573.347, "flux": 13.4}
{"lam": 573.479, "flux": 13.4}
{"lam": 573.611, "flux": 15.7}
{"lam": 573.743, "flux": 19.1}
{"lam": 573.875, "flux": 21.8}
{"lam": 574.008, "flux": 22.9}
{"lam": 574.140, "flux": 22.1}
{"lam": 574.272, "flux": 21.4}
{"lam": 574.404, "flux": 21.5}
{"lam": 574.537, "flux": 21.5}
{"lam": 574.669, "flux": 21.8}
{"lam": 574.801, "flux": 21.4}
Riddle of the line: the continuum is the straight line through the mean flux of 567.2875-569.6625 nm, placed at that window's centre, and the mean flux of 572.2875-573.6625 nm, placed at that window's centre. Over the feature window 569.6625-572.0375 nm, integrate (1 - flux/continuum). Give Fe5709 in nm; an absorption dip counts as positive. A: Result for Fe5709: 0.10 nm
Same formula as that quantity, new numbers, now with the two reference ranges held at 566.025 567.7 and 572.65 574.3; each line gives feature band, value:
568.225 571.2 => 0.11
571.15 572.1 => -0.01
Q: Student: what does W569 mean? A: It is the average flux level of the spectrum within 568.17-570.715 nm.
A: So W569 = 18.4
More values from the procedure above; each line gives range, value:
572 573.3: 19.4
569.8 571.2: 16.9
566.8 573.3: 18.8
